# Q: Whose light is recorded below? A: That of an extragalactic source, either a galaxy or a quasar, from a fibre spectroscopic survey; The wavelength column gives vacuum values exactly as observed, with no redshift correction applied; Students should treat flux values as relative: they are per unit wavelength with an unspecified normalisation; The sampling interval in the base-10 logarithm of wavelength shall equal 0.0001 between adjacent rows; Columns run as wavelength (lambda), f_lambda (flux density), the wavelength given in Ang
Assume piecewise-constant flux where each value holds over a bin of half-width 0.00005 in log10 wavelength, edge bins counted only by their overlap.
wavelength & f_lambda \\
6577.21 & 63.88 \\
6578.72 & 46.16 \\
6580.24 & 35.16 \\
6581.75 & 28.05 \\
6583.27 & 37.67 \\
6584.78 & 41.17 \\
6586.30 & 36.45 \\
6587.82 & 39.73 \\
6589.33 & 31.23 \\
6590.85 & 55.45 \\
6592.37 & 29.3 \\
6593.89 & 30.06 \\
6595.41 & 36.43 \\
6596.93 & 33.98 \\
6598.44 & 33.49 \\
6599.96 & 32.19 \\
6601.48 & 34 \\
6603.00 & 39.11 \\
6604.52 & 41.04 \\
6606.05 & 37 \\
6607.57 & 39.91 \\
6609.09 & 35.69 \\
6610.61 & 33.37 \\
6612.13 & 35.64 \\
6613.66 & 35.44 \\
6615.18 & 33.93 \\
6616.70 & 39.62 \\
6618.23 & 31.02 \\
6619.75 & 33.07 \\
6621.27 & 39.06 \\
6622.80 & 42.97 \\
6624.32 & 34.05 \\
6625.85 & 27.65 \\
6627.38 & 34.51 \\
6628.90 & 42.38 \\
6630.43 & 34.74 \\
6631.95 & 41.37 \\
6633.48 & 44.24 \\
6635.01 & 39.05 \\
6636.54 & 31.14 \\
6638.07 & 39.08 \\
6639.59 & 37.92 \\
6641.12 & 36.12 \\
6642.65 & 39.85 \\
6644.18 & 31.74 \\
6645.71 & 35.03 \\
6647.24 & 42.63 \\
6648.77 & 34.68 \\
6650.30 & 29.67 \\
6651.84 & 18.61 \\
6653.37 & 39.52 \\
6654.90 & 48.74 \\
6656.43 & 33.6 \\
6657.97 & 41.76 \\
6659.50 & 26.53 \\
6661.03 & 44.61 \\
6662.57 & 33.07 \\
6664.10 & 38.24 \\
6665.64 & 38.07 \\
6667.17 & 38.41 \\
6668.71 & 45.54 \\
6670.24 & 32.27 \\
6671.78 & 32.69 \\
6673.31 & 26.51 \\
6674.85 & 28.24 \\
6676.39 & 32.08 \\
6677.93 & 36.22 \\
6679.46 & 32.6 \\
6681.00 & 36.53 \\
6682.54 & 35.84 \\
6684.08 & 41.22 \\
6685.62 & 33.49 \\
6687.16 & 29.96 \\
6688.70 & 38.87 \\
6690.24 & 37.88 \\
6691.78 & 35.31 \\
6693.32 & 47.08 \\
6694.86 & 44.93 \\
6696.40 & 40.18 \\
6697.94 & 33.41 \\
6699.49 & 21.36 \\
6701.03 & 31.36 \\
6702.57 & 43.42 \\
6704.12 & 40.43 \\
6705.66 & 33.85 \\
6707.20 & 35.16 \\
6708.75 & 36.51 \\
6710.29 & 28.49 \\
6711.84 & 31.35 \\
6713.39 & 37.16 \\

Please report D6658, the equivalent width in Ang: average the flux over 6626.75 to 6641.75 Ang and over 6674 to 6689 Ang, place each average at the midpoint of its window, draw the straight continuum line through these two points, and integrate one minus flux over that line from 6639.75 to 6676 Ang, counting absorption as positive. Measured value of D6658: 0.7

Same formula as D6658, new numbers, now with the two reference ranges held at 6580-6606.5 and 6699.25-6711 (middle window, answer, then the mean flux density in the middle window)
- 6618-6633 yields -0.3 Ang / 36.4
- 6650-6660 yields 0.2 Ang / 34.4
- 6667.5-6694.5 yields -0.6 Ang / 35.6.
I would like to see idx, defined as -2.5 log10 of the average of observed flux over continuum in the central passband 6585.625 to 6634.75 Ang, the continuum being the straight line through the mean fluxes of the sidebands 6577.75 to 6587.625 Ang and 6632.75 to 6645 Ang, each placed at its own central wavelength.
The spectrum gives 0.04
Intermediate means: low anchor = 38.2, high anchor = 37.4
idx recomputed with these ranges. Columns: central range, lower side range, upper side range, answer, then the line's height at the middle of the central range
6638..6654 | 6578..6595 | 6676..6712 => 0.05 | 36.5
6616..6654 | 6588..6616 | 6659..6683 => -0.01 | 35.5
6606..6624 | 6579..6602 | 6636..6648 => 0.00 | 36.3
